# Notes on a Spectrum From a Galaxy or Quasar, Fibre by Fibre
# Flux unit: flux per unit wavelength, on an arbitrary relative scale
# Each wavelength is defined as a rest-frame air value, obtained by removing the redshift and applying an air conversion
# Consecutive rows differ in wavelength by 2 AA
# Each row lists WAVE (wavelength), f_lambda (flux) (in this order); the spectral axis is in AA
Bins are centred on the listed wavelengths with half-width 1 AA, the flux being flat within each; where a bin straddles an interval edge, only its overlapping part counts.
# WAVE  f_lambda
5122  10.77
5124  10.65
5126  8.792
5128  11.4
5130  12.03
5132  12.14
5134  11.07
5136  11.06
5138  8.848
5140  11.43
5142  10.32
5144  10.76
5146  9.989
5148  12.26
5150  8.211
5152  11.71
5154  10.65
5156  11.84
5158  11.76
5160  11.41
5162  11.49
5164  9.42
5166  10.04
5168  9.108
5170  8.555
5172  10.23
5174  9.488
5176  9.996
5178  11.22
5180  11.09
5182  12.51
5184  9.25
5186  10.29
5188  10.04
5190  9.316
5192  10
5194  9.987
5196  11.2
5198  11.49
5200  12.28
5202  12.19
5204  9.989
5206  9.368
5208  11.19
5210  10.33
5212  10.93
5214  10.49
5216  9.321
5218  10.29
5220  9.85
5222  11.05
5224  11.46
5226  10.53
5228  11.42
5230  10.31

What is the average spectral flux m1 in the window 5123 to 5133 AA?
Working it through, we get 11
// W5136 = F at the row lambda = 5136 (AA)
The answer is 11.06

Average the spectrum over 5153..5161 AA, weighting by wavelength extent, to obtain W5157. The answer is 11.4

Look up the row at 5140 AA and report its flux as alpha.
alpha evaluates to 11.43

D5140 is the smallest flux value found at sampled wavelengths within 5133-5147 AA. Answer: 8.848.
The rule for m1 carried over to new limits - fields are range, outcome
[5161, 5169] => 10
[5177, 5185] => 11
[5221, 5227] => 11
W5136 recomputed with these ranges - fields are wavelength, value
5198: 11.49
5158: 11.76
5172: 10.23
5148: 12.26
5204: 9.989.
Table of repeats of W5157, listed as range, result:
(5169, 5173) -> 9.39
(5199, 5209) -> 11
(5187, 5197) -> 10.1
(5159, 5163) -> 11.4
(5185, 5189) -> 10.2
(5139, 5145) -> 10.8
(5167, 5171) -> 8.83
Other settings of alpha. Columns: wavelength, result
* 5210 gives 10.33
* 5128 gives 11.4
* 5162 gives 11.49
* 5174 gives 9.488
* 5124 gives 10.65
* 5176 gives 9.996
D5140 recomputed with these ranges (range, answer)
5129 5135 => 11.07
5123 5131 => 8.792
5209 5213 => 10.33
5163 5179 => 8.555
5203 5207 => 9.368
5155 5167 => 9.42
